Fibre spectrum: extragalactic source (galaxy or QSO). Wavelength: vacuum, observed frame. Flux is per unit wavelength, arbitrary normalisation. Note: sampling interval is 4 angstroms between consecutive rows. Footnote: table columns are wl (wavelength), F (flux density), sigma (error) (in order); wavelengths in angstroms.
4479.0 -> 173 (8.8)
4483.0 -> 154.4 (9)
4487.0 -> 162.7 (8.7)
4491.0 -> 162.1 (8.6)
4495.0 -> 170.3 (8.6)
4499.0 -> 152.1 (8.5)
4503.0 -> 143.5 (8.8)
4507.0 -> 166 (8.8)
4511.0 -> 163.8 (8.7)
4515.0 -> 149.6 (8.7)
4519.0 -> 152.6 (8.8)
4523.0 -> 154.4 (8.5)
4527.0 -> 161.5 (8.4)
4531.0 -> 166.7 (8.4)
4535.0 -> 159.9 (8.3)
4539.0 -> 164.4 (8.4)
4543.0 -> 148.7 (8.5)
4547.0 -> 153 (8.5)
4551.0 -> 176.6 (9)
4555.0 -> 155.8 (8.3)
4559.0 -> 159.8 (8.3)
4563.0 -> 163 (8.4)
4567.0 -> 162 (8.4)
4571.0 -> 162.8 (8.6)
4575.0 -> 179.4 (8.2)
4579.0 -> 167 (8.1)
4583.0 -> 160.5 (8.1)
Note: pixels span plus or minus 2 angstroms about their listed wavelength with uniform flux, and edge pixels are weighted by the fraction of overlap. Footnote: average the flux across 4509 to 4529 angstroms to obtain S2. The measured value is 156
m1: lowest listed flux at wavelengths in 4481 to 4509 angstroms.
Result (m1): 143.5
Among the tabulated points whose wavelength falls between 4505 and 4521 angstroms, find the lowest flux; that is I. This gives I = 149.6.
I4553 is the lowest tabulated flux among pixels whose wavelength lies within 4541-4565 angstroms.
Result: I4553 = 148.7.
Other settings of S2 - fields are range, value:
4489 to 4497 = 166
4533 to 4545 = 158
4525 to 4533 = 164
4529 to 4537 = 163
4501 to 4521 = 155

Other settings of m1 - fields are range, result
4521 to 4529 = 154.4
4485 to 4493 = 162.1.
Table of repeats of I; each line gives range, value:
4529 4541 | 159.9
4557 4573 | 159.8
